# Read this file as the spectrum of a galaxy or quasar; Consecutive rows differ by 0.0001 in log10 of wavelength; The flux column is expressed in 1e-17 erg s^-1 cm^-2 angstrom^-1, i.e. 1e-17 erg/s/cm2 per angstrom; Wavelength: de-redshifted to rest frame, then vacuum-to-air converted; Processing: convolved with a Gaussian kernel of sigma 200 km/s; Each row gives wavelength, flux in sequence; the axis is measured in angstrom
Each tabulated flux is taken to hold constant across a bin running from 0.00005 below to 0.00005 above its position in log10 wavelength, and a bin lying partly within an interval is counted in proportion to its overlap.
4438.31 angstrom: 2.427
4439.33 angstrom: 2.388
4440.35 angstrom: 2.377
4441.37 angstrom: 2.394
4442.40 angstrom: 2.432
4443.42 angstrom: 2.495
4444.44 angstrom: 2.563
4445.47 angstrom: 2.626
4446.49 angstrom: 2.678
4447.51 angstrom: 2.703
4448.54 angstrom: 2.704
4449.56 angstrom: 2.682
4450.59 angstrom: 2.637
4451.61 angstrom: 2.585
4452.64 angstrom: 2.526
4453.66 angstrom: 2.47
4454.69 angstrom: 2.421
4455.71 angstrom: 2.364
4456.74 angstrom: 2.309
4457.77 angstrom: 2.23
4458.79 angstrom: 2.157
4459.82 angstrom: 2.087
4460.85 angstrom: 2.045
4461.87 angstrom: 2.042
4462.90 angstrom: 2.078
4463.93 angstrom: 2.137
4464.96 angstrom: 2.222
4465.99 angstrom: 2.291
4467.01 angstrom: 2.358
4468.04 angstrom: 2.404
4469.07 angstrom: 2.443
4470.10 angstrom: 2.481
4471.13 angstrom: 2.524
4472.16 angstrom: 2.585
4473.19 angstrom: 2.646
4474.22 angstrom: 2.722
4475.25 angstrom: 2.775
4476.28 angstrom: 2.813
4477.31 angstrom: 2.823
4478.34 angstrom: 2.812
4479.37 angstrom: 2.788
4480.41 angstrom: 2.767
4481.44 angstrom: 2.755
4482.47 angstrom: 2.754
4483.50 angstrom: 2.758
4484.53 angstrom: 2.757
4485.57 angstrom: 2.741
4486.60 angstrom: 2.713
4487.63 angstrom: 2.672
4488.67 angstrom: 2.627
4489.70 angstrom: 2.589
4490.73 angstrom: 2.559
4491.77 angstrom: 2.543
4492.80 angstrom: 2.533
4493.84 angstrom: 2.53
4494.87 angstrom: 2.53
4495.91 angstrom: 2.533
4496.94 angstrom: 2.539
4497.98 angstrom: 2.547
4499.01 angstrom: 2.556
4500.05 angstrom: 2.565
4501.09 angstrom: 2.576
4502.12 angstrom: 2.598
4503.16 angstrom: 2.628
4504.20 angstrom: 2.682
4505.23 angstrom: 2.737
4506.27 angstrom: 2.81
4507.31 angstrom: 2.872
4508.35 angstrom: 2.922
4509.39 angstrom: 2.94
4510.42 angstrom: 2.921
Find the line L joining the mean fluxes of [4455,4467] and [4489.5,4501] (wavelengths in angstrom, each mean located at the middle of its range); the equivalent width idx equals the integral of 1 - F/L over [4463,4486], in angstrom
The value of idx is -2.59 angstrom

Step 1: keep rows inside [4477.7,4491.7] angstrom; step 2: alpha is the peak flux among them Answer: 2.812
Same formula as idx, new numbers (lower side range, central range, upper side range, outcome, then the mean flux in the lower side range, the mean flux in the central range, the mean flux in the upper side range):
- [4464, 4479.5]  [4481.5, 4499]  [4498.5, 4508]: 0.0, 2.56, 2.62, 2.67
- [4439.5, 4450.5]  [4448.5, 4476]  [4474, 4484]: 2.8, 2.56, 2.4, 2.78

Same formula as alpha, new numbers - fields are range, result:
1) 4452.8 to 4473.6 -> 2.646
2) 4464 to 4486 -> 2.823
